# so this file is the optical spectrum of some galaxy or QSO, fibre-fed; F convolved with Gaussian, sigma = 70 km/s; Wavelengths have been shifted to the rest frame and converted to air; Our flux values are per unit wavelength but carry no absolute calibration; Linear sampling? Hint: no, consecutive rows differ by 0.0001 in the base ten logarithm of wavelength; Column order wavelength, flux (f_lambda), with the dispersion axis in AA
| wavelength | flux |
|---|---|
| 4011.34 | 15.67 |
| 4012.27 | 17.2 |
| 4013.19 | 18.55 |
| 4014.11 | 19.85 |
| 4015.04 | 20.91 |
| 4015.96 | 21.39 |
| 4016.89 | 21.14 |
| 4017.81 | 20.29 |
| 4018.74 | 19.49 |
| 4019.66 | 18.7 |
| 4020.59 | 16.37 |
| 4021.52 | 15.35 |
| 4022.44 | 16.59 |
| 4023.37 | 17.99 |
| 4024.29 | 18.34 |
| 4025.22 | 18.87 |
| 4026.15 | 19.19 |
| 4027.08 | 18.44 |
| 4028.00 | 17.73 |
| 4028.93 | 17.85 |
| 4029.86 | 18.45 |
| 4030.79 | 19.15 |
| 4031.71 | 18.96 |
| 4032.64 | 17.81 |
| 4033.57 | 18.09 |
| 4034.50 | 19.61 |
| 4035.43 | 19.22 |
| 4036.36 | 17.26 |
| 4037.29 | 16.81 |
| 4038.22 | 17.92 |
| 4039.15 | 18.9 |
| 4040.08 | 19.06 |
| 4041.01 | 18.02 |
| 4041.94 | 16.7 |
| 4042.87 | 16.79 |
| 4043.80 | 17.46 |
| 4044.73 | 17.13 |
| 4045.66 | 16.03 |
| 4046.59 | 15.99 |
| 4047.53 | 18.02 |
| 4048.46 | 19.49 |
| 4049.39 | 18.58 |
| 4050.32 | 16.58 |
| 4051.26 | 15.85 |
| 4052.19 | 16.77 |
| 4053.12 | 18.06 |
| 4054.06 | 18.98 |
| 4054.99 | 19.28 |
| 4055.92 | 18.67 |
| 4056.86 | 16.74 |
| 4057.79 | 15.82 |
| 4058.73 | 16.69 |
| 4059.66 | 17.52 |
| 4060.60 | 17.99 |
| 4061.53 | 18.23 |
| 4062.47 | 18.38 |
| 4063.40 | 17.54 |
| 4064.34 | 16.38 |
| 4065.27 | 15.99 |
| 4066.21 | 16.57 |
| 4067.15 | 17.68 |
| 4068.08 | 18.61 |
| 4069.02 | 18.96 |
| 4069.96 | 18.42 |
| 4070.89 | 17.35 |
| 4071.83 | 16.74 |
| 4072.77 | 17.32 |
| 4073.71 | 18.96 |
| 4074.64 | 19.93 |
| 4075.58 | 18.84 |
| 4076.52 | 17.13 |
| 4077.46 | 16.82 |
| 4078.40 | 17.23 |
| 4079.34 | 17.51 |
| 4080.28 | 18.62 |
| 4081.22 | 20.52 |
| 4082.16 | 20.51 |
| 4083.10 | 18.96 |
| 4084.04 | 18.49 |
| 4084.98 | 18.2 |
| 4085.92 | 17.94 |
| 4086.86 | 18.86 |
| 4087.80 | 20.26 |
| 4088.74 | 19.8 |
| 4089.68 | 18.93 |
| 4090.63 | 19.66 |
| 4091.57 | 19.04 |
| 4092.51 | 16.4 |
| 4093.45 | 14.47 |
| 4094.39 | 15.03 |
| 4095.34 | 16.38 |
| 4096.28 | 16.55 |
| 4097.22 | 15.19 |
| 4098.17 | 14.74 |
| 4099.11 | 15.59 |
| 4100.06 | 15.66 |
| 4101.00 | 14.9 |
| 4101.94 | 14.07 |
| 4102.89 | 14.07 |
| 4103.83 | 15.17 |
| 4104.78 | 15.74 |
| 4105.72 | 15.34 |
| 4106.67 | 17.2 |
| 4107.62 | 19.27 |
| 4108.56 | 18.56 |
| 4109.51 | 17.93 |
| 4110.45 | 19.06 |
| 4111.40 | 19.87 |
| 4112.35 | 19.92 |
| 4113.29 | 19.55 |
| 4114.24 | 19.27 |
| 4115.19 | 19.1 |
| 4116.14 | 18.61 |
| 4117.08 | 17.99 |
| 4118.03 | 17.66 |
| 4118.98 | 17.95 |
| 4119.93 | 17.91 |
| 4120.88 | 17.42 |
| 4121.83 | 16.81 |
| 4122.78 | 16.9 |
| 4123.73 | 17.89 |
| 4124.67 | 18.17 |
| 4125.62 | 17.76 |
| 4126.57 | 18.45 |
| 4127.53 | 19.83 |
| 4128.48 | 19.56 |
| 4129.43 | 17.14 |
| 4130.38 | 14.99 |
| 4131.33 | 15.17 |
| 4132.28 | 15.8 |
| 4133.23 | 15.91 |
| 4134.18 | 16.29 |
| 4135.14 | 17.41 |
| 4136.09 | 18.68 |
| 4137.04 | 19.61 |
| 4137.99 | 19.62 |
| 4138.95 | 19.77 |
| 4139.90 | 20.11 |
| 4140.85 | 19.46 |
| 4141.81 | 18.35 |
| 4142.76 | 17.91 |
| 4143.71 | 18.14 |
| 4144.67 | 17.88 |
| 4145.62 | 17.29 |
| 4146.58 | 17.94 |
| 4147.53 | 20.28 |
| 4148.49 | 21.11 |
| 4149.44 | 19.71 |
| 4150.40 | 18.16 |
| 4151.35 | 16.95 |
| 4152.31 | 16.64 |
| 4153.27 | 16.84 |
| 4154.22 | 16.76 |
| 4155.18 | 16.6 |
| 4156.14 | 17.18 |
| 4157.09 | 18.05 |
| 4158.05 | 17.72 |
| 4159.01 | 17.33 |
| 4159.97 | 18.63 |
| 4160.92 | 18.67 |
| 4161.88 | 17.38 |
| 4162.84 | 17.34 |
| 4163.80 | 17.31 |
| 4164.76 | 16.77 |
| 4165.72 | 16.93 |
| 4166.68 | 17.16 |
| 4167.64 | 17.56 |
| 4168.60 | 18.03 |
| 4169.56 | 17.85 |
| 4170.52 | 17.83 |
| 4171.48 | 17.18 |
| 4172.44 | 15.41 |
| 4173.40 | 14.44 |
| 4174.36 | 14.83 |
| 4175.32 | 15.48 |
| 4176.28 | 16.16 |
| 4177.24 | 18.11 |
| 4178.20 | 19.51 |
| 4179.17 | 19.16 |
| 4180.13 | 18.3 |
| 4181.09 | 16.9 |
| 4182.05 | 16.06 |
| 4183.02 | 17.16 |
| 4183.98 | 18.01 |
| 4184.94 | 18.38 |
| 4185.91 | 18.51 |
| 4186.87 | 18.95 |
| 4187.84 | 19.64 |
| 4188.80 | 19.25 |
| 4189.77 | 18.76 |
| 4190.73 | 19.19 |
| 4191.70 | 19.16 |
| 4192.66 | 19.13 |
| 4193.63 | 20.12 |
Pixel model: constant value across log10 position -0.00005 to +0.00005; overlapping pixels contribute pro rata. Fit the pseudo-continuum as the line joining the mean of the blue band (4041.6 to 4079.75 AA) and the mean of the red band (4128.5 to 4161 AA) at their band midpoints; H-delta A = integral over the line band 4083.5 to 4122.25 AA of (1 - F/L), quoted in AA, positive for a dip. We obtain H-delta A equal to 0.7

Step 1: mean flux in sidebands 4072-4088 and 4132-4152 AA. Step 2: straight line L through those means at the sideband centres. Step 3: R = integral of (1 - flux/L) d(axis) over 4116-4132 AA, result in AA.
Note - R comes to 0.7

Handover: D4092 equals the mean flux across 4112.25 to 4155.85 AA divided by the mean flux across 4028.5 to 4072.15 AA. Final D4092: 1.02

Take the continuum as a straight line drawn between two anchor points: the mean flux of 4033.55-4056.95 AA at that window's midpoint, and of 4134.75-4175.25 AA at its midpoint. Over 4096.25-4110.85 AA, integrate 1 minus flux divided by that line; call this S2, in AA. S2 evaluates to 1.33 AA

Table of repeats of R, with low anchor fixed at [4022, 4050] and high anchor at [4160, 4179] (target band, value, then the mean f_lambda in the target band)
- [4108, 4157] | -2.1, 18.1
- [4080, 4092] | -1.1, 19.2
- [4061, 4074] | 0.1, 17.6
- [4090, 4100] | 0.7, 16.3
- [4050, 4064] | 0.3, 17.5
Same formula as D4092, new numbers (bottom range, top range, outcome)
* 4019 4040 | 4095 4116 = 0.94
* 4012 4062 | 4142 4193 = 0.98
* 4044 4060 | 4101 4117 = 1.01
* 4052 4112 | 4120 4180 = 1.01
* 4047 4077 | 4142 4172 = 1.00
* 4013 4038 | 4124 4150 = 0.98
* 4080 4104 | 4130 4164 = 1.04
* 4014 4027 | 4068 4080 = 0.95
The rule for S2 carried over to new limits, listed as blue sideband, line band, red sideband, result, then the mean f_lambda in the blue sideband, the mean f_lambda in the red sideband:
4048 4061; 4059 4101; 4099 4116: -0.5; 17.6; 17.3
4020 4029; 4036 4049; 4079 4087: 0.4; 17.7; 18.9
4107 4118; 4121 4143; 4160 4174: 0.5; 18.9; 17.2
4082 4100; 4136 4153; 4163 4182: -1.5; 17.5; 17.1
